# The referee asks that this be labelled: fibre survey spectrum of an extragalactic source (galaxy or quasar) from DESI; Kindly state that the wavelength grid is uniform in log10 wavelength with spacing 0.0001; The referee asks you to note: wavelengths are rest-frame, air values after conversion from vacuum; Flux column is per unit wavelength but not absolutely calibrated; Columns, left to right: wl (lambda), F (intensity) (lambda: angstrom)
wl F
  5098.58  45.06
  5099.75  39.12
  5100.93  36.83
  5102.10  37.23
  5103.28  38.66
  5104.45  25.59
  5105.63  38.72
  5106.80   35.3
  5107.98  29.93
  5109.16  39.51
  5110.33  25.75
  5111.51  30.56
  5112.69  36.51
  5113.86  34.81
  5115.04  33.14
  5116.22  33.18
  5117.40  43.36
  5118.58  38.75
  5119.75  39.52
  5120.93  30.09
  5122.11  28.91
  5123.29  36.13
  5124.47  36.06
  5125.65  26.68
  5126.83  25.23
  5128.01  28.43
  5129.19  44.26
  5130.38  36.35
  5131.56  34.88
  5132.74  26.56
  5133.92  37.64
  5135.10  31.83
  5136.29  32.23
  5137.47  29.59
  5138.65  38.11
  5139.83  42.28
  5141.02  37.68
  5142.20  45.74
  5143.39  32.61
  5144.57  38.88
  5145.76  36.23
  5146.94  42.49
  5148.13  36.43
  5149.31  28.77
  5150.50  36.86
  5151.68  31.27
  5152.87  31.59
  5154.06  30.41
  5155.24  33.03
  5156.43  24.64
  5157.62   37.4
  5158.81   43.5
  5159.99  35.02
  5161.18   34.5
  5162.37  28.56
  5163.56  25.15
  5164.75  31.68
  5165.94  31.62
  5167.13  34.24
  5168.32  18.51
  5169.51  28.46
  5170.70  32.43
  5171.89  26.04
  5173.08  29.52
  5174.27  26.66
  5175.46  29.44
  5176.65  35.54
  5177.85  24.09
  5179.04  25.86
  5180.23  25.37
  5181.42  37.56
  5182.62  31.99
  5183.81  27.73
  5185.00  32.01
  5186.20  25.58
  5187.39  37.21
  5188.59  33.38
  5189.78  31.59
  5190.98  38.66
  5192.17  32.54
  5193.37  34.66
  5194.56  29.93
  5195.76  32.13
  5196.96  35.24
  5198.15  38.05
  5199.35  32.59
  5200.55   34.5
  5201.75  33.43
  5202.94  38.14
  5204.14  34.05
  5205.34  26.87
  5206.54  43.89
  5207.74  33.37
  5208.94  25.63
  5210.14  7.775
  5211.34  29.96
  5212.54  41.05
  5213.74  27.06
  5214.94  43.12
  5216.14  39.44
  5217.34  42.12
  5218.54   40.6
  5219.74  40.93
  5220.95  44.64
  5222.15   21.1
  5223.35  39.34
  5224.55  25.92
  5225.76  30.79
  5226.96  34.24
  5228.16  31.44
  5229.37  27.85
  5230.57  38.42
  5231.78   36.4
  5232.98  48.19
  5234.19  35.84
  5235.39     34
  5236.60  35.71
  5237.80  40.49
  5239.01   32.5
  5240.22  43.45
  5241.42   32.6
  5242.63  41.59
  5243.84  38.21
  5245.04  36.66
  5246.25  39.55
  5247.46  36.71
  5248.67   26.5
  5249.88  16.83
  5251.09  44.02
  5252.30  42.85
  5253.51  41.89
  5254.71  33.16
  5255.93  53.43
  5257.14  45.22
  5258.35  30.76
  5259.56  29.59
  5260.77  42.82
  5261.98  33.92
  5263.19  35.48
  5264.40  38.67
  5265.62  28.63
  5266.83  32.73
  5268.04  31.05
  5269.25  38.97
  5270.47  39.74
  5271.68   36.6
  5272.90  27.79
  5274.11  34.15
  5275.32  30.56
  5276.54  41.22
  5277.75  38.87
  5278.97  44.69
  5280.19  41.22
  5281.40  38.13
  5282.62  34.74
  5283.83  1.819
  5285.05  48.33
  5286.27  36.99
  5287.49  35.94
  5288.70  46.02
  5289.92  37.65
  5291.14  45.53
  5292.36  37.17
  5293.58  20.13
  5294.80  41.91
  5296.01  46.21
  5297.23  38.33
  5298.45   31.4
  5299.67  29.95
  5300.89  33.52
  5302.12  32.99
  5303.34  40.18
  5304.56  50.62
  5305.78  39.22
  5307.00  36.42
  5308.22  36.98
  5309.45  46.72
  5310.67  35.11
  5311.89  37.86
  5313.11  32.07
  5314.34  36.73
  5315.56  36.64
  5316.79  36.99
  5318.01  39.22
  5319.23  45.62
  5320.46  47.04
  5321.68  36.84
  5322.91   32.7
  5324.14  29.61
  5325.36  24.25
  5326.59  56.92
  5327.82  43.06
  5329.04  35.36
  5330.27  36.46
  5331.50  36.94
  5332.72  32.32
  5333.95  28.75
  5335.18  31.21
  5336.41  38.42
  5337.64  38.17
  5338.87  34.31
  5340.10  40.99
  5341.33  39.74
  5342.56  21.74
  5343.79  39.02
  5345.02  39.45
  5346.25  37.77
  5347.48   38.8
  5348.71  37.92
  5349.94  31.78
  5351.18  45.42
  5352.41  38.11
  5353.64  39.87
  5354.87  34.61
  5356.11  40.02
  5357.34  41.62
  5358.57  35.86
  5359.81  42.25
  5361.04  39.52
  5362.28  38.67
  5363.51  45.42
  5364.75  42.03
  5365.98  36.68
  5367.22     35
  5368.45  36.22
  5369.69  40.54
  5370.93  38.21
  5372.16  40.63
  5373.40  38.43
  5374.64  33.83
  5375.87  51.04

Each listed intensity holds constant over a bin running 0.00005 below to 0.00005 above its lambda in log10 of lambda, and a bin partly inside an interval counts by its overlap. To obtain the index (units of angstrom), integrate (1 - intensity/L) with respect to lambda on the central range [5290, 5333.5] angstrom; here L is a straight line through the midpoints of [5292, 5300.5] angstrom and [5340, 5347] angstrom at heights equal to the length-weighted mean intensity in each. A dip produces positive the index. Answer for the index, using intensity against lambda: -2.8 angstrom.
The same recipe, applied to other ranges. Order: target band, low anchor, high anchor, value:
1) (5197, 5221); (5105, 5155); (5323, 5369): 0.6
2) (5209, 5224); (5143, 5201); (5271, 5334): -0.3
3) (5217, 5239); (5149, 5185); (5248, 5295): -1.4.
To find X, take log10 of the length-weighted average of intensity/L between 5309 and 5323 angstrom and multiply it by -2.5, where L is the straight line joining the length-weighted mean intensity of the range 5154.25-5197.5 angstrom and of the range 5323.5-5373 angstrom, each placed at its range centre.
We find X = -0.07 mag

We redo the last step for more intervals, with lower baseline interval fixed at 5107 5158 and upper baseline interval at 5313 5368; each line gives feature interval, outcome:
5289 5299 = -0.02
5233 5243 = -0.05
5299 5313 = -0.02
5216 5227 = 0.00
